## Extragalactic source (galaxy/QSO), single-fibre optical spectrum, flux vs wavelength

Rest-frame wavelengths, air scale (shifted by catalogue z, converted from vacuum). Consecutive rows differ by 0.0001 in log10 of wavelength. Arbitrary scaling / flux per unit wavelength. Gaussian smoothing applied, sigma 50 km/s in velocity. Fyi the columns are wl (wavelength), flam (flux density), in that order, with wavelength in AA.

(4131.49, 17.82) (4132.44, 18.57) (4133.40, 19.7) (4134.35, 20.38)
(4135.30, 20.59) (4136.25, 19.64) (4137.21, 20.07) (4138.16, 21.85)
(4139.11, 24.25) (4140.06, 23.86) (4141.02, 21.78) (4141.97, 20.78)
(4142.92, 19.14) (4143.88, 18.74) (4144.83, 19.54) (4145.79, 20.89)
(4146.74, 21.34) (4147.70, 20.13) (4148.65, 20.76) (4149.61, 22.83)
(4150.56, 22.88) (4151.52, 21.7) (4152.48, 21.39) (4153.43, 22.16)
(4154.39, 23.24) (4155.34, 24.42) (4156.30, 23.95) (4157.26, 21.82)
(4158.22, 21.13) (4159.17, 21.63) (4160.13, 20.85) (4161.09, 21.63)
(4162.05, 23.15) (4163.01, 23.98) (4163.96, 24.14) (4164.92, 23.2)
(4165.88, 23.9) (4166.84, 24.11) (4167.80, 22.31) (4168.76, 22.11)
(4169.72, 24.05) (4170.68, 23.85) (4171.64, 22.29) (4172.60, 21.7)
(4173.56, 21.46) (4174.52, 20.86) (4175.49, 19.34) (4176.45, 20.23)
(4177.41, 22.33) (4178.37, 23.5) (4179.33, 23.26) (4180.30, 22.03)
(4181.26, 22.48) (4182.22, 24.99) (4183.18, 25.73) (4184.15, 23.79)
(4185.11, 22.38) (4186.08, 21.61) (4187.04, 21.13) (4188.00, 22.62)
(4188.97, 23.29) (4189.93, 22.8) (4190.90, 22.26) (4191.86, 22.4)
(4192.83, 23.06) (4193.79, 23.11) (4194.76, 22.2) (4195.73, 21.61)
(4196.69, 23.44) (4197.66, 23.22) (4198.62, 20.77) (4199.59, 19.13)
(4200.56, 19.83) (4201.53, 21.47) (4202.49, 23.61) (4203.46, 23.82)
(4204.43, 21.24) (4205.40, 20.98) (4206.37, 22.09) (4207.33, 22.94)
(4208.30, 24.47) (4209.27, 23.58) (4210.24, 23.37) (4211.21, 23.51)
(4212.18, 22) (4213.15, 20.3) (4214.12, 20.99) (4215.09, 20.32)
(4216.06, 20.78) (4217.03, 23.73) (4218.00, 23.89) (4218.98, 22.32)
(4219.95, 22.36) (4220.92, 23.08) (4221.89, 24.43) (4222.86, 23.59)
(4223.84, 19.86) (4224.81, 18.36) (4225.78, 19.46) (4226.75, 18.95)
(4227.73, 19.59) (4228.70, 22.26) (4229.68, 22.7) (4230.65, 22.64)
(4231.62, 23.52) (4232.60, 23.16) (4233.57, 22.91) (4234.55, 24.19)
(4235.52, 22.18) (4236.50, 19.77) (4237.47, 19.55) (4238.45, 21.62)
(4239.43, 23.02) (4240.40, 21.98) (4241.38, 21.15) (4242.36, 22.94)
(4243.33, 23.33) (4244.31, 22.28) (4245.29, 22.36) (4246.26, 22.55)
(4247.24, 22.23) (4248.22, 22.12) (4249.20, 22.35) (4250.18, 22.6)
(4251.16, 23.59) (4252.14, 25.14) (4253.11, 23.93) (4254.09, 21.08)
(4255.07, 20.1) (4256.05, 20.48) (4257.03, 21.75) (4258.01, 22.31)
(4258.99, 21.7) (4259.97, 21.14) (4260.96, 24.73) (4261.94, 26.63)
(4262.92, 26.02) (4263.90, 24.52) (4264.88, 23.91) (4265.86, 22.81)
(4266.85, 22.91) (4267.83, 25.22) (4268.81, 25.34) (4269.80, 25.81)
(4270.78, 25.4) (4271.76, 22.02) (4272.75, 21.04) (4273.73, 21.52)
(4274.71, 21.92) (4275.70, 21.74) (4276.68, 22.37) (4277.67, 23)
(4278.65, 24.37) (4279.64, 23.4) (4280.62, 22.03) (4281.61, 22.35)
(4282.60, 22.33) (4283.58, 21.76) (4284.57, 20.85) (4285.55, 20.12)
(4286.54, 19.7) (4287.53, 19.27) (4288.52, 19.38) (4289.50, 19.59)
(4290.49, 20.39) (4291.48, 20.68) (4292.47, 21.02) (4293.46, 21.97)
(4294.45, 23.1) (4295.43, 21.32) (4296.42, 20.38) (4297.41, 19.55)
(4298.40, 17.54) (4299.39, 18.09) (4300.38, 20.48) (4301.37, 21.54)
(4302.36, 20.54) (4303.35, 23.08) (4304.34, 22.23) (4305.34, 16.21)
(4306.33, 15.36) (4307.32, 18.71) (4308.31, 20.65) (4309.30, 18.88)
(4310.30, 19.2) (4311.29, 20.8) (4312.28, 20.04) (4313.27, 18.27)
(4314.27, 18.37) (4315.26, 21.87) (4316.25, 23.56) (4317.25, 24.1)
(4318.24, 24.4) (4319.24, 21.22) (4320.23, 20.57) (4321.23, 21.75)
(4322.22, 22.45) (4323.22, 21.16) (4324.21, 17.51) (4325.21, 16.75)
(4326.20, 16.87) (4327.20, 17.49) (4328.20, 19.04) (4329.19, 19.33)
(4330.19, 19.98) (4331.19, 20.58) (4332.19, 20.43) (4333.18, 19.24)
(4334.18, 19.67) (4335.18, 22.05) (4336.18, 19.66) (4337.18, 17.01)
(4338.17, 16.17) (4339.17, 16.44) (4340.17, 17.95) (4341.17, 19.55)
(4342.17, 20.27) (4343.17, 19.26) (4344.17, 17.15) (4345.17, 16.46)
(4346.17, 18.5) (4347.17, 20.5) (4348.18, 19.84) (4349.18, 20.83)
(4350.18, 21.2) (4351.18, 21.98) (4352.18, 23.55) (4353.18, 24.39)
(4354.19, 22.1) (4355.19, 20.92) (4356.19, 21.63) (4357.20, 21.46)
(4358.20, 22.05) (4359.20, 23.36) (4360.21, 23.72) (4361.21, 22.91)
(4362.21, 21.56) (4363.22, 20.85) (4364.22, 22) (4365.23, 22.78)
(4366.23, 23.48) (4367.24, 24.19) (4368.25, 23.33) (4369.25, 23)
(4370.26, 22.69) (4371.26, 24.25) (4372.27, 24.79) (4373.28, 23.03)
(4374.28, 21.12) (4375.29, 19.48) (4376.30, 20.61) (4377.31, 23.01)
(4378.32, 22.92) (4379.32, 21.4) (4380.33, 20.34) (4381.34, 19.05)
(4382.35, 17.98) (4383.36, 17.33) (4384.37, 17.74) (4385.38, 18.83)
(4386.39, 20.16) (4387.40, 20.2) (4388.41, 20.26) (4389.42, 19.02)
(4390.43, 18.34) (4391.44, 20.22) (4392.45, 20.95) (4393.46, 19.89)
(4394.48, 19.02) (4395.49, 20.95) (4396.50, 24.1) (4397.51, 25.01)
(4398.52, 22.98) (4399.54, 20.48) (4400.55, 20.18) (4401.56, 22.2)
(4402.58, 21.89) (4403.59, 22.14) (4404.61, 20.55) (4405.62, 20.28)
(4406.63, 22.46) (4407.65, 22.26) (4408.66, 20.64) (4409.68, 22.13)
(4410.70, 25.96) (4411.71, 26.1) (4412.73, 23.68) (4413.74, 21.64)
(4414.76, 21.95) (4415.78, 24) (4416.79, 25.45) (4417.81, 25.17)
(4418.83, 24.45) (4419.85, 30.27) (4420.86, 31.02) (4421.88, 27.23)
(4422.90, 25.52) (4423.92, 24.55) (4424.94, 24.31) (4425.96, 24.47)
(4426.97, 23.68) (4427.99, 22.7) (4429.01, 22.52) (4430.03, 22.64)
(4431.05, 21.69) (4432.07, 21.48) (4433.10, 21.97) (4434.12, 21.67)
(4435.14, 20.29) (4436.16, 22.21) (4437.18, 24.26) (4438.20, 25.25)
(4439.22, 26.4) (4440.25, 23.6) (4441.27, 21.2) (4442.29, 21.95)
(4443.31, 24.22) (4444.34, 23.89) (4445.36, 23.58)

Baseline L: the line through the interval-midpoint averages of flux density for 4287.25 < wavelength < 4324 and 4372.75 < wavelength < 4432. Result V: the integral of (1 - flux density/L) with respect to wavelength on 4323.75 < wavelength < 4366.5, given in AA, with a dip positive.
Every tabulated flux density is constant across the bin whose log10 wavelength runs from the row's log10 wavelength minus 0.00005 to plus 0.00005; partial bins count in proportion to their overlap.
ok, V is 2.03 AA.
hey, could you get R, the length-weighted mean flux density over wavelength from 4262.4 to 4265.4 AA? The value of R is 24.9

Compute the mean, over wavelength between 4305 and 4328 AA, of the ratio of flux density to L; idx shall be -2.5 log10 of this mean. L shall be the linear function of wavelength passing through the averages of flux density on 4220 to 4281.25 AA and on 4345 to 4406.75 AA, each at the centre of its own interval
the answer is 0.11 mag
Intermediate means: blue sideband 22.6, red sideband 21.3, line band 19.9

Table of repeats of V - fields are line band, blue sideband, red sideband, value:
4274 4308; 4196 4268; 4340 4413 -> 1.8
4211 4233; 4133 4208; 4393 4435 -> 0.5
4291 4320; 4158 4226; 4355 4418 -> 2.0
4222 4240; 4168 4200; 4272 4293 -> 0.3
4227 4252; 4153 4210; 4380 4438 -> 0.2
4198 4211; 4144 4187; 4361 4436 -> 0.1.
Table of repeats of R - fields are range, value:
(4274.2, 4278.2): 22.3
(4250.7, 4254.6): 23.5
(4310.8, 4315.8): 19.9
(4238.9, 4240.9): 22.5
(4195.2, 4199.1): 22.3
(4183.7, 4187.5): 22.2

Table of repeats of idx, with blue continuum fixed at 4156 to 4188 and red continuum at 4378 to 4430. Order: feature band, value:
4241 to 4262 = -0.001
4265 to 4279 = -0.038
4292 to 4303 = 0.095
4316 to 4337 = 0.108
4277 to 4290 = 0.051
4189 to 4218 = 0.015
